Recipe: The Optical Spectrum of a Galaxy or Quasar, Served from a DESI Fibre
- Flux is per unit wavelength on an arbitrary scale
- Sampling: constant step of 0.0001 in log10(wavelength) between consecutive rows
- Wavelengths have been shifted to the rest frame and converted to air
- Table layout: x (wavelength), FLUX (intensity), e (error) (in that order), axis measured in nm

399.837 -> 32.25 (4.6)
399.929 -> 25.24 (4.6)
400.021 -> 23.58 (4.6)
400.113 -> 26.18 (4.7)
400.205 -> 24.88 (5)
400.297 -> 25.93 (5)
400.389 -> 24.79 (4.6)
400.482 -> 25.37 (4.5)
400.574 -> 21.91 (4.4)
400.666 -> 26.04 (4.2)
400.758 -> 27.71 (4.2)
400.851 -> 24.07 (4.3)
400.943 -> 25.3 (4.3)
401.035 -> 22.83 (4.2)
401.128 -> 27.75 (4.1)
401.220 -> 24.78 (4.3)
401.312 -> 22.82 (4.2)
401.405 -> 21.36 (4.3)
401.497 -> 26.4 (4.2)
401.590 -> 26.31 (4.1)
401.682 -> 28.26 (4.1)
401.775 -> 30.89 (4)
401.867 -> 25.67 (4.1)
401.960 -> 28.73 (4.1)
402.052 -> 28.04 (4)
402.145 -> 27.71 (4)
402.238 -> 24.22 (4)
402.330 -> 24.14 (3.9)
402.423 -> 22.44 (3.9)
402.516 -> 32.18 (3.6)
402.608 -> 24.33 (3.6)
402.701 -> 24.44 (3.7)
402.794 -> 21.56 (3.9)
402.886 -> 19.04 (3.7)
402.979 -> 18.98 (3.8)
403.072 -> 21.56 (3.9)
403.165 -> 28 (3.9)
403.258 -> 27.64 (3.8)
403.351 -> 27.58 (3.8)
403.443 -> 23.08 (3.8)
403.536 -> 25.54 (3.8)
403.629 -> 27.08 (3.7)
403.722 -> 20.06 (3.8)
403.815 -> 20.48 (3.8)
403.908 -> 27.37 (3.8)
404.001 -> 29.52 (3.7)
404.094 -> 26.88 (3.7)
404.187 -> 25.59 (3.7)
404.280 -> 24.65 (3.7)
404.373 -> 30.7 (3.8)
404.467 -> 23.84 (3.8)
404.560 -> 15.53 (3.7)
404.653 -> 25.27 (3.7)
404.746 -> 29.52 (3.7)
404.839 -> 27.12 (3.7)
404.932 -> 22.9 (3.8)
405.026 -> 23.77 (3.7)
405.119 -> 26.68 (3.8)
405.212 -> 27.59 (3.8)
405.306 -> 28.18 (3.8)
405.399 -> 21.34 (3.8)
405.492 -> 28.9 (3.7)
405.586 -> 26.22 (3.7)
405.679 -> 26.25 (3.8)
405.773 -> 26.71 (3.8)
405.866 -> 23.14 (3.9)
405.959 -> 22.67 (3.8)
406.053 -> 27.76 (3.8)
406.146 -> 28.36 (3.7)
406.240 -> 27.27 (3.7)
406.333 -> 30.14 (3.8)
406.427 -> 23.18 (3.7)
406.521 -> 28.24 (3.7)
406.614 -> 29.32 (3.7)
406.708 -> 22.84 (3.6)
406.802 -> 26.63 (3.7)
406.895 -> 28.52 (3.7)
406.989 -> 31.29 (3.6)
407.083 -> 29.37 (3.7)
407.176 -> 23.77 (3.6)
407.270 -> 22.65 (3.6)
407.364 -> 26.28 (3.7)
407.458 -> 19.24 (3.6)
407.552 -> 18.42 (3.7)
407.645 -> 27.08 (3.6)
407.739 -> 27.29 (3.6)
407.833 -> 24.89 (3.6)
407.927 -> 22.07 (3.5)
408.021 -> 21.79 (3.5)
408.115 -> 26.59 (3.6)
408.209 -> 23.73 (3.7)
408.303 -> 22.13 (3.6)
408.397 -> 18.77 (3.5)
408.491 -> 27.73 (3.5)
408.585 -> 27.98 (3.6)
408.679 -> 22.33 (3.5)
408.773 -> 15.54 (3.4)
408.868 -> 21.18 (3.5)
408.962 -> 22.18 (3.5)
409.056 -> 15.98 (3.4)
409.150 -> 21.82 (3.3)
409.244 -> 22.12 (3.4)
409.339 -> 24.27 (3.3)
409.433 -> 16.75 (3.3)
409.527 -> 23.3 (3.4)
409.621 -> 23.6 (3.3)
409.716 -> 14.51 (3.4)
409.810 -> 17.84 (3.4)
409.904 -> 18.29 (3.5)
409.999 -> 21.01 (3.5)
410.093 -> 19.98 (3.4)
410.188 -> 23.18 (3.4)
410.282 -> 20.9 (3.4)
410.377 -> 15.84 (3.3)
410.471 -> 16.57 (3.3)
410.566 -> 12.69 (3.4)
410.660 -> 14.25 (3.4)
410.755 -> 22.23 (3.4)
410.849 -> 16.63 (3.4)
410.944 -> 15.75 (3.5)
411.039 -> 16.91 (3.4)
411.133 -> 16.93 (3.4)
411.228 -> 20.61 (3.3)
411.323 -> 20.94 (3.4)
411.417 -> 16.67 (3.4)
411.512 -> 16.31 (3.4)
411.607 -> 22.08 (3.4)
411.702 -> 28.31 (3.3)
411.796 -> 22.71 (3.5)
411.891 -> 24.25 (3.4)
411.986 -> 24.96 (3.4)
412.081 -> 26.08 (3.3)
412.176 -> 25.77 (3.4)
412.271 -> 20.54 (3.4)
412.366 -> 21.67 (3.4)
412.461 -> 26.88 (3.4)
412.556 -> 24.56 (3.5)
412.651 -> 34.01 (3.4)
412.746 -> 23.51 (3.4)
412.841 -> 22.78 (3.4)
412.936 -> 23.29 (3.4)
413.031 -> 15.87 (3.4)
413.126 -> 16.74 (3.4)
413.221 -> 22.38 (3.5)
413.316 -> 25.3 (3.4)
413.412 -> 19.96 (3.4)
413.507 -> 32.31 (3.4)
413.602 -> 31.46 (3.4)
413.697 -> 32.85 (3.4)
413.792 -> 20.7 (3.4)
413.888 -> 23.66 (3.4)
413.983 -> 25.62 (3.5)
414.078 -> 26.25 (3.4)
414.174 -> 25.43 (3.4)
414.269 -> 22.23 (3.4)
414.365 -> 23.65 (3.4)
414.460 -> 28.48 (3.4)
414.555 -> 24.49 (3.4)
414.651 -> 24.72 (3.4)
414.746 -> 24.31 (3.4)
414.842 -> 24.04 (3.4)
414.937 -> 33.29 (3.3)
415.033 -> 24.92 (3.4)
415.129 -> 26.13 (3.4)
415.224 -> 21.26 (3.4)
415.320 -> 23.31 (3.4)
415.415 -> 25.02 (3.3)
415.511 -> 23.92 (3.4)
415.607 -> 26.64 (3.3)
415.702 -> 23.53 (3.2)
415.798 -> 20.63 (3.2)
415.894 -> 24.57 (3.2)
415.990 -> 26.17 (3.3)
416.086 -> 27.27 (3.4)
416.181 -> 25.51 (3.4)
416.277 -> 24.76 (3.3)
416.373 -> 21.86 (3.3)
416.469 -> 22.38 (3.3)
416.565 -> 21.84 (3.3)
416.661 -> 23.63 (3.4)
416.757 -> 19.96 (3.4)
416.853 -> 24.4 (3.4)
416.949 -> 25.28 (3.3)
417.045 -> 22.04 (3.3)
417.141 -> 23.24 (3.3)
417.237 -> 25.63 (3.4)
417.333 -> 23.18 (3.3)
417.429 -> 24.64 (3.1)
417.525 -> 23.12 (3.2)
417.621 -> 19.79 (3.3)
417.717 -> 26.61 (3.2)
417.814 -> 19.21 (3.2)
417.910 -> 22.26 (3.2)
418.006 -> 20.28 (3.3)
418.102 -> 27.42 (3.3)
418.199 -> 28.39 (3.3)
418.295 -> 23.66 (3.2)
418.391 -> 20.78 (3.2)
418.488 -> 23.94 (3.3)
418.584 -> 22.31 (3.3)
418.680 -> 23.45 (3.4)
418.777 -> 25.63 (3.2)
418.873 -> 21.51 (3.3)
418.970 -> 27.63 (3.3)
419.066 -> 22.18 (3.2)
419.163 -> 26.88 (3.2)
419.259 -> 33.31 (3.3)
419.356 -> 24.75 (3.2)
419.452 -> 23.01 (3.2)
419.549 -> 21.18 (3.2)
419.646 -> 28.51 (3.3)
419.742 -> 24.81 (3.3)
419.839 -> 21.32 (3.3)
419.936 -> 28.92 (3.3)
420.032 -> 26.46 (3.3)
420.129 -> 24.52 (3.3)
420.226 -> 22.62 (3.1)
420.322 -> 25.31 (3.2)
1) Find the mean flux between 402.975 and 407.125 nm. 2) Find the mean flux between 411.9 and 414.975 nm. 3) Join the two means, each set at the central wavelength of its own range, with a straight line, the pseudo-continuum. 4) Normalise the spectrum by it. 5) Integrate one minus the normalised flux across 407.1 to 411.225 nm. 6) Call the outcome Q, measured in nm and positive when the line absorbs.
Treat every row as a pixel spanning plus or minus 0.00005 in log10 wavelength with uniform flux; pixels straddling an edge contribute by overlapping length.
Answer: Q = 0.75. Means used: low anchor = 25.9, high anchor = 24.9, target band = 20.8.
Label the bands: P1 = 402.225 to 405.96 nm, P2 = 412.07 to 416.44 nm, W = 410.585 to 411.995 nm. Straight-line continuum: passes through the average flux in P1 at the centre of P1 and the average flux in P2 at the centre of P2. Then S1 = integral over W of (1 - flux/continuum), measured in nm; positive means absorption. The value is 0.29 nm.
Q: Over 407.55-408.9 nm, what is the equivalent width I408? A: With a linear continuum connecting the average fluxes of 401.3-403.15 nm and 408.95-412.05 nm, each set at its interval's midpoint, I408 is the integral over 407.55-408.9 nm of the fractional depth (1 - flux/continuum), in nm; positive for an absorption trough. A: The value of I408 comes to -0.14 nm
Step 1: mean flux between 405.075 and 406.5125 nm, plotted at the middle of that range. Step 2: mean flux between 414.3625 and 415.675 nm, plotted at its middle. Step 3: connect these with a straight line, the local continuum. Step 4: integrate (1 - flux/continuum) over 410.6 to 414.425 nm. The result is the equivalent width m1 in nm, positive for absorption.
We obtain 0.42 nm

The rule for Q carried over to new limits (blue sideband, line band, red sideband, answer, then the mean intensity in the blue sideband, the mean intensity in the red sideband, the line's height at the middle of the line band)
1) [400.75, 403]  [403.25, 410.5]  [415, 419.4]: 0.25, 25.2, 24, 24.8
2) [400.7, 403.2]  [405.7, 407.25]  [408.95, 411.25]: -0.36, 25.2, 18.9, 21.7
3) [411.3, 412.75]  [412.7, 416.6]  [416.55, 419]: -0.14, 23.8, 23.4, 23.6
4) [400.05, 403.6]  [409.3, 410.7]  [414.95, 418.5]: 0.32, 25.2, 23.8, 24.4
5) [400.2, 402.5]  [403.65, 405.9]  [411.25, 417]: -0.01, 25.6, 24.2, 25.2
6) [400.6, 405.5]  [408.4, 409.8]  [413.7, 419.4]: 0.21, 25.3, 24.3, 24.9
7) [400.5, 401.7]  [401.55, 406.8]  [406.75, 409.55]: -0.29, 25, 23.4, 24.3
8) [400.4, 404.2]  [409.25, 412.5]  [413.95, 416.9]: 0.59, 25.2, 24.5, 24.8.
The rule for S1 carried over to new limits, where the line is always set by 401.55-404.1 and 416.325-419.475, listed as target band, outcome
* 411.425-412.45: 0.05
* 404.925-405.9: -0.02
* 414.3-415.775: -0.06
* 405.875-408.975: 0.02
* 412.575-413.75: -0.04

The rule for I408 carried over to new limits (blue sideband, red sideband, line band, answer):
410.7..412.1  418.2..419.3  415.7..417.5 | -0.01 nm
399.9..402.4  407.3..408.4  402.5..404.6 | 0.02 nm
